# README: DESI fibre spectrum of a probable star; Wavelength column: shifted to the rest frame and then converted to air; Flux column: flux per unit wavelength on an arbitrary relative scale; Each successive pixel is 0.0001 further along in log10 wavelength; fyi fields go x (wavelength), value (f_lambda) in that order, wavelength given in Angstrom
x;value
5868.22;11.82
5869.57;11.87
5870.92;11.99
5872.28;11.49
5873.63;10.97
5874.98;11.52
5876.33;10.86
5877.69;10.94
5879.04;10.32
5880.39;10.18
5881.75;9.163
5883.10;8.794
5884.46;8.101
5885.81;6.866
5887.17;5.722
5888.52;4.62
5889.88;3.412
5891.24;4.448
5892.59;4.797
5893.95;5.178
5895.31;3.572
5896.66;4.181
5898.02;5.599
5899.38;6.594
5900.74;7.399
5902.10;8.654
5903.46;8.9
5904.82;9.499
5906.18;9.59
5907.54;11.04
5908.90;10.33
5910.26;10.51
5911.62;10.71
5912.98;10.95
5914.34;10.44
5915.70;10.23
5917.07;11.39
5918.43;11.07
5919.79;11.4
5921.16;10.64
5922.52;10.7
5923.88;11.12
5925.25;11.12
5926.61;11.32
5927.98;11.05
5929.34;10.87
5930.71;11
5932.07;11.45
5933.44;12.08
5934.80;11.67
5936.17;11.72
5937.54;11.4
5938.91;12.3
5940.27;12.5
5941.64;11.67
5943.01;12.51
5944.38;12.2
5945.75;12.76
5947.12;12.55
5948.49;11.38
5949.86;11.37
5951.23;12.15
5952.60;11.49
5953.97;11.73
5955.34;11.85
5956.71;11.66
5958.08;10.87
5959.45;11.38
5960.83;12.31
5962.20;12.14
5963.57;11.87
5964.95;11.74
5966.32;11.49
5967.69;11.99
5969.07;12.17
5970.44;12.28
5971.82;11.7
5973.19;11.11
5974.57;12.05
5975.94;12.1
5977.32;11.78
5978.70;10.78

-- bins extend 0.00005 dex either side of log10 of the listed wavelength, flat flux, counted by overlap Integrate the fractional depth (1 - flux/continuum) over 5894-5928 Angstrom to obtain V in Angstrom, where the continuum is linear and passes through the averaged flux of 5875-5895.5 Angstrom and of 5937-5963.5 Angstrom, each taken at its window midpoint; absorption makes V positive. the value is -0.6 Angstrom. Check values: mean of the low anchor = 7.35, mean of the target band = 9.41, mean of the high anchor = 11.9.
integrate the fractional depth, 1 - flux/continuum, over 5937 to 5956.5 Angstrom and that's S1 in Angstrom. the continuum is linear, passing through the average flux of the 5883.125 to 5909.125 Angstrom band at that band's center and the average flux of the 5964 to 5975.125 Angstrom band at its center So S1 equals -3.4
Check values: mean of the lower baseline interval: 6.75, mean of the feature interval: 12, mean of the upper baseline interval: 11.8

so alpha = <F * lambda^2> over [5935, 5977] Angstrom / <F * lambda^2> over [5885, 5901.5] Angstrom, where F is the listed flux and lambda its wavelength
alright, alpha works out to 2.3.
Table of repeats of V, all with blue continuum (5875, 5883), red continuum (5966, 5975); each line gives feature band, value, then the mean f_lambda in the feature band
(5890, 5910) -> 6.70 Angstrom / 7.1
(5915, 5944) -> -0.66 Angstrom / 11.4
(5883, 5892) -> 3.99 Angstrom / 5.8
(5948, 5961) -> -0.04 Angstrom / 11.6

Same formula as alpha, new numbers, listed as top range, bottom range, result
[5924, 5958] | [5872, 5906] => 1.56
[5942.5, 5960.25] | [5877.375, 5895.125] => 1.74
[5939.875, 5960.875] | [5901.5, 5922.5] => 1.16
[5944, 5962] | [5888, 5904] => 2.15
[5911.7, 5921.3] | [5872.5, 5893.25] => 1.35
